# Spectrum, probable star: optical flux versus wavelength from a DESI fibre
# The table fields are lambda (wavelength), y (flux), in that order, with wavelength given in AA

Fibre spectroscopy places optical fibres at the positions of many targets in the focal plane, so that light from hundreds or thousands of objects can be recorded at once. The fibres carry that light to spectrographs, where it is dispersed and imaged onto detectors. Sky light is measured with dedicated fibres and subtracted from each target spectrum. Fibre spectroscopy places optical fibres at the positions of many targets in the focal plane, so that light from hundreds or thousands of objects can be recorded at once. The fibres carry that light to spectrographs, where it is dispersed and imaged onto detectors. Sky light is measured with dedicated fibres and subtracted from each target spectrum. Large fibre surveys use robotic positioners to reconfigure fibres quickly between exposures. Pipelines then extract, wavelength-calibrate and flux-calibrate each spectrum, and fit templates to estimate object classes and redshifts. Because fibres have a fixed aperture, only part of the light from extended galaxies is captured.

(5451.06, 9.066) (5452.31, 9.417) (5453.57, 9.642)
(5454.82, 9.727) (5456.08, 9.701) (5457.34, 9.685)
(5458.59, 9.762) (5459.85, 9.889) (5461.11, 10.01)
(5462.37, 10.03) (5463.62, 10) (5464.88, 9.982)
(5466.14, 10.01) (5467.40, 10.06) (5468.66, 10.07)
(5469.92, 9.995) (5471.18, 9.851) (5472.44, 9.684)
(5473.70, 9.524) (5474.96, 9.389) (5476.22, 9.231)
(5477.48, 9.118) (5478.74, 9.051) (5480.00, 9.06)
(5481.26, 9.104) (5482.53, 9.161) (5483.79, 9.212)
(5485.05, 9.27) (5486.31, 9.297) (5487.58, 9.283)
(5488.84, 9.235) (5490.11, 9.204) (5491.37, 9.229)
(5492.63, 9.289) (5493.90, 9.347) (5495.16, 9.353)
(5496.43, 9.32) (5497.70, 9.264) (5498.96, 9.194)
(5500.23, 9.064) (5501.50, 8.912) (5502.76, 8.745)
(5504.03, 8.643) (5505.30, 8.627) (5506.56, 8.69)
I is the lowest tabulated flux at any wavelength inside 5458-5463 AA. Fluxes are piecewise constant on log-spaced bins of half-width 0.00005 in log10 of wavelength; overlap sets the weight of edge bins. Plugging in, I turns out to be 9.762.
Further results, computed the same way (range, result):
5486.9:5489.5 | 9.235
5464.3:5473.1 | 9.684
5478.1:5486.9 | 9.051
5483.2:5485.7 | 9.212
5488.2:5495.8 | 9.204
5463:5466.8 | 9.982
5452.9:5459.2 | 9.642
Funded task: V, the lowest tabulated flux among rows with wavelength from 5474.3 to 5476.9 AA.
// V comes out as 9.231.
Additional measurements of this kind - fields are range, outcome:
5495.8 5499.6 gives 9.194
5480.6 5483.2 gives 9.104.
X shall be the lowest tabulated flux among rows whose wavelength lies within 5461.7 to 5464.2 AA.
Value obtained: 10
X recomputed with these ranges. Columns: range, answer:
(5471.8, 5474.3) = 9.524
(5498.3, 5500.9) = 9.064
